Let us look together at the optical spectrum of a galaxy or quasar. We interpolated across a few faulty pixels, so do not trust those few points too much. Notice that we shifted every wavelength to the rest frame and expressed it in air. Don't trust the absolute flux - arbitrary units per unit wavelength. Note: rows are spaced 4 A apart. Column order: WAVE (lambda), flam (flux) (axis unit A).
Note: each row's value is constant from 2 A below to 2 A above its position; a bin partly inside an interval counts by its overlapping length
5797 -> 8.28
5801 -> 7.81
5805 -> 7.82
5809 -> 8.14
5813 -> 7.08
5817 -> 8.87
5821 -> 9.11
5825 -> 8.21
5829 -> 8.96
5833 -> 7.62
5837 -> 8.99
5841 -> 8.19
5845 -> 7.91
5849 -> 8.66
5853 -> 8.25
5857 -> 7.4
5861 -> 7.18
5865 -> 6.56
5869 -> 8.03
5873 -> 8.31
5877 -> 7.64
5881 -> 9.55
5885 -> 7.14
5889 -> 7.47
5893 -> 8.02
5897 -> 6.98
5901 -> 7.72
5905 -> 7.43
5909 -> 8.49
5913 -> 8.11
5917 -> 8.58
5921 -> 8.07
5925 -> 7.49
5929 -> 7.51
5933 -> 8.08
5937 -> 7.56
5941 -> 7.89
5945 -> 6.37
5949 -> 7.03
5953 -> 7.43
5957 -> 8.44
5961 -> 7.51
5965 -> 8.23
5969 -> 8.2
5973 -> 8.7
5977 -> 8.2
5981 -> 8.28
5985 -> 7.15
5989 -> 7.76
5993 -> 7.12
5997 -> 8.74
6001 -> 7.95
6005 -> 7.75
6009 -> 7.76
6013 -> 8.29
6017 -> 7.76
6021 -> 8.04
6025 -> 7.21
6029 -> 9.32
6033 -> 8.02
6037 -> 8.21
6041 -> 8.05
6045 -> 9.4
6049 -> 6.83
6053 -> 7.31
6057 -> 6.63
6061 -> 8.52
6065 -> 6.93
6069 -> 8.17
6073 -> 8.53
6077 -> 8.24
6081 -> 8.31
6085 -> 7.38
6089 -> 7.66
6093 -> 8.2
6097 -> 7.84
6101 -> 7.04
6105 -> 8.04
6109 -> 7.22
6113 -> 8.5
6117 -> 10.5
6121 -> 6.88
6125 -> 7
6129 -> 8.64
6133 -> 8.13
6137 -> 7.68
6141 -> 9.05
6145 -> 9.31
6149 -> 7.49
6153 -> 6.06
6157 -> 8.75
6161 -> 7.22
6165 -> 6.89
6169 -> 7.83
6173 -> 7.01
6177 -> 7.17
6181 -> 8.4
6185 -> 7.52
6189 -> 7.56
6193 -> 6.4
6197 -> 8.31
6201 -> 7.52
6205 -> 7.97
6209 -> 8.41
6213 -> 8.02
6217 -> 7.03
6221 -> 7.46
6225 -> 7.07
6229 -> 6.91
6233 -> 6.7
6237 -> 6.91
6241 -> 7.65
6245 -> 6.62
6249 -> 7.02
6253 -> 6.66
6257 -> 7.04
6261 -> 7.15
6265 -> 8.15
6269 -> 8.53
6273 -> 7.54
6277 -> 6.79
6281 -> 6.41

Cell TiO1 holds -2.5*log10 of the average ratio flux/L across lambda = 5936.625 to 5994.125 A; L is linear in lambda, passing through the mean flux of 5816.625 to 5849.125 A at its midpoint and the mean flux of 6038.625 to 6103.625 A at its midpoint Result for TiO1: 0.05 mag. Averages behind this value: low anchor 8.47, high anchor 7.82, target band 7.74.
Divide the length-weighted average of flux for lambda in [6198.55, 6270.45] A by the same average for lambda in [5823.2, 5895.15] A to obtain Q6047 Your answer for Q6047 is 0.9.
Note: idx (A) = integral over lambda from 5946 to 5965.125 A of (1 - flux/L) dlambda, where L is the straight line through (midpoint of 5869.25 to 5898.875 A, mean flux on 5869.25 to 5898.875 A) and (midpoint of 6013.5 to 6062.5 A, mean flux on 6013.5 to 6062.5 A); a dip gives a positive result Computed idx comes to 0.7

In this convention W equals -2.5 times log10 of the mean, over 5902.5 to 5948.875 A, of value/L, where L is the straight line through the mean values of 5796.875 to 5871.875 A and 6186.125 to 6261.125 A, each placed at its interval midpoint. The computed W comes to 0.02 mag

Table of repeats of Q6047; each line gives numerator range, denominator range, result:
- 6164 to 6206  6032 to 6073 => 0.96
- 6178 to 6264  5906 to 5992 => 0.94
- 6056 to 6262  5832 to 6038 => 0.97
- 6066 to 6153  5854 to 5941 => 1.03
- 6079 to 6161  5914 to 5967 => 1.03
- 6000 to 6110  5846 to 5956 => 1.02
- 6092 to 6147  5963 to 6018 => 1.02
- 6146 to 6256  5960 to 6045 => 0.92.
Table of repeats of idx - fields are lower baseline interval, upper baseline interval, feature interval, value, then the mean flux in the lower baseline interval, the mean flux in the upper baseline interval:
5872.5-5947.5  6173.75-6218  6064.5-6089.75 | -0.8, 7.8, 7.66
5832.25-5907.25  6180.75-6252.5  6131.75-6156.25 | -1.7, 7.85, 7.38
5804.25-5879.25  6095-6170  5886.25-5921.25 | 0.8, 8.06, 7.9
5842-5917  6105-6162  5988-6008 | 0.2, 7.85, 8.05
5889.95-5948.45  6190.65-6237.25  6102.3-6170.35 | -4.1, 7.71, 7.41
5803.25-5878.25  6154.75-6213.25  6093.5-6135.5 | -1.4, 8.05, 7.65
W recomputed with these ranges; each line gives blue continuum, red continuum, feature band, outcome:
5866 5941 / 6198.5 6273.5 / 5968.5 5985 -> -0.06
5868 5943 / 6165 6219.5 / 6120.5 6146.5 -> -0.07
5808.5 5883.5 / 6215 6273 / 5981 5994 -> 0.04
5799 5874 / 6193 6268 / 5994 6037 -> -0.05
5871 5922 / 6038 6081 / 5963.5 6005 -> -0.01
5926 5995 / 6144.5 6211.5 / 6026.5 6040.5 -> -0.10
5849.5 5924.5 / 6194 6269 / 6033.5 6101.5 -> -0.04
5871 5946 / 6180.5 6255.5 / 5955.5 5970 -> -0.05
